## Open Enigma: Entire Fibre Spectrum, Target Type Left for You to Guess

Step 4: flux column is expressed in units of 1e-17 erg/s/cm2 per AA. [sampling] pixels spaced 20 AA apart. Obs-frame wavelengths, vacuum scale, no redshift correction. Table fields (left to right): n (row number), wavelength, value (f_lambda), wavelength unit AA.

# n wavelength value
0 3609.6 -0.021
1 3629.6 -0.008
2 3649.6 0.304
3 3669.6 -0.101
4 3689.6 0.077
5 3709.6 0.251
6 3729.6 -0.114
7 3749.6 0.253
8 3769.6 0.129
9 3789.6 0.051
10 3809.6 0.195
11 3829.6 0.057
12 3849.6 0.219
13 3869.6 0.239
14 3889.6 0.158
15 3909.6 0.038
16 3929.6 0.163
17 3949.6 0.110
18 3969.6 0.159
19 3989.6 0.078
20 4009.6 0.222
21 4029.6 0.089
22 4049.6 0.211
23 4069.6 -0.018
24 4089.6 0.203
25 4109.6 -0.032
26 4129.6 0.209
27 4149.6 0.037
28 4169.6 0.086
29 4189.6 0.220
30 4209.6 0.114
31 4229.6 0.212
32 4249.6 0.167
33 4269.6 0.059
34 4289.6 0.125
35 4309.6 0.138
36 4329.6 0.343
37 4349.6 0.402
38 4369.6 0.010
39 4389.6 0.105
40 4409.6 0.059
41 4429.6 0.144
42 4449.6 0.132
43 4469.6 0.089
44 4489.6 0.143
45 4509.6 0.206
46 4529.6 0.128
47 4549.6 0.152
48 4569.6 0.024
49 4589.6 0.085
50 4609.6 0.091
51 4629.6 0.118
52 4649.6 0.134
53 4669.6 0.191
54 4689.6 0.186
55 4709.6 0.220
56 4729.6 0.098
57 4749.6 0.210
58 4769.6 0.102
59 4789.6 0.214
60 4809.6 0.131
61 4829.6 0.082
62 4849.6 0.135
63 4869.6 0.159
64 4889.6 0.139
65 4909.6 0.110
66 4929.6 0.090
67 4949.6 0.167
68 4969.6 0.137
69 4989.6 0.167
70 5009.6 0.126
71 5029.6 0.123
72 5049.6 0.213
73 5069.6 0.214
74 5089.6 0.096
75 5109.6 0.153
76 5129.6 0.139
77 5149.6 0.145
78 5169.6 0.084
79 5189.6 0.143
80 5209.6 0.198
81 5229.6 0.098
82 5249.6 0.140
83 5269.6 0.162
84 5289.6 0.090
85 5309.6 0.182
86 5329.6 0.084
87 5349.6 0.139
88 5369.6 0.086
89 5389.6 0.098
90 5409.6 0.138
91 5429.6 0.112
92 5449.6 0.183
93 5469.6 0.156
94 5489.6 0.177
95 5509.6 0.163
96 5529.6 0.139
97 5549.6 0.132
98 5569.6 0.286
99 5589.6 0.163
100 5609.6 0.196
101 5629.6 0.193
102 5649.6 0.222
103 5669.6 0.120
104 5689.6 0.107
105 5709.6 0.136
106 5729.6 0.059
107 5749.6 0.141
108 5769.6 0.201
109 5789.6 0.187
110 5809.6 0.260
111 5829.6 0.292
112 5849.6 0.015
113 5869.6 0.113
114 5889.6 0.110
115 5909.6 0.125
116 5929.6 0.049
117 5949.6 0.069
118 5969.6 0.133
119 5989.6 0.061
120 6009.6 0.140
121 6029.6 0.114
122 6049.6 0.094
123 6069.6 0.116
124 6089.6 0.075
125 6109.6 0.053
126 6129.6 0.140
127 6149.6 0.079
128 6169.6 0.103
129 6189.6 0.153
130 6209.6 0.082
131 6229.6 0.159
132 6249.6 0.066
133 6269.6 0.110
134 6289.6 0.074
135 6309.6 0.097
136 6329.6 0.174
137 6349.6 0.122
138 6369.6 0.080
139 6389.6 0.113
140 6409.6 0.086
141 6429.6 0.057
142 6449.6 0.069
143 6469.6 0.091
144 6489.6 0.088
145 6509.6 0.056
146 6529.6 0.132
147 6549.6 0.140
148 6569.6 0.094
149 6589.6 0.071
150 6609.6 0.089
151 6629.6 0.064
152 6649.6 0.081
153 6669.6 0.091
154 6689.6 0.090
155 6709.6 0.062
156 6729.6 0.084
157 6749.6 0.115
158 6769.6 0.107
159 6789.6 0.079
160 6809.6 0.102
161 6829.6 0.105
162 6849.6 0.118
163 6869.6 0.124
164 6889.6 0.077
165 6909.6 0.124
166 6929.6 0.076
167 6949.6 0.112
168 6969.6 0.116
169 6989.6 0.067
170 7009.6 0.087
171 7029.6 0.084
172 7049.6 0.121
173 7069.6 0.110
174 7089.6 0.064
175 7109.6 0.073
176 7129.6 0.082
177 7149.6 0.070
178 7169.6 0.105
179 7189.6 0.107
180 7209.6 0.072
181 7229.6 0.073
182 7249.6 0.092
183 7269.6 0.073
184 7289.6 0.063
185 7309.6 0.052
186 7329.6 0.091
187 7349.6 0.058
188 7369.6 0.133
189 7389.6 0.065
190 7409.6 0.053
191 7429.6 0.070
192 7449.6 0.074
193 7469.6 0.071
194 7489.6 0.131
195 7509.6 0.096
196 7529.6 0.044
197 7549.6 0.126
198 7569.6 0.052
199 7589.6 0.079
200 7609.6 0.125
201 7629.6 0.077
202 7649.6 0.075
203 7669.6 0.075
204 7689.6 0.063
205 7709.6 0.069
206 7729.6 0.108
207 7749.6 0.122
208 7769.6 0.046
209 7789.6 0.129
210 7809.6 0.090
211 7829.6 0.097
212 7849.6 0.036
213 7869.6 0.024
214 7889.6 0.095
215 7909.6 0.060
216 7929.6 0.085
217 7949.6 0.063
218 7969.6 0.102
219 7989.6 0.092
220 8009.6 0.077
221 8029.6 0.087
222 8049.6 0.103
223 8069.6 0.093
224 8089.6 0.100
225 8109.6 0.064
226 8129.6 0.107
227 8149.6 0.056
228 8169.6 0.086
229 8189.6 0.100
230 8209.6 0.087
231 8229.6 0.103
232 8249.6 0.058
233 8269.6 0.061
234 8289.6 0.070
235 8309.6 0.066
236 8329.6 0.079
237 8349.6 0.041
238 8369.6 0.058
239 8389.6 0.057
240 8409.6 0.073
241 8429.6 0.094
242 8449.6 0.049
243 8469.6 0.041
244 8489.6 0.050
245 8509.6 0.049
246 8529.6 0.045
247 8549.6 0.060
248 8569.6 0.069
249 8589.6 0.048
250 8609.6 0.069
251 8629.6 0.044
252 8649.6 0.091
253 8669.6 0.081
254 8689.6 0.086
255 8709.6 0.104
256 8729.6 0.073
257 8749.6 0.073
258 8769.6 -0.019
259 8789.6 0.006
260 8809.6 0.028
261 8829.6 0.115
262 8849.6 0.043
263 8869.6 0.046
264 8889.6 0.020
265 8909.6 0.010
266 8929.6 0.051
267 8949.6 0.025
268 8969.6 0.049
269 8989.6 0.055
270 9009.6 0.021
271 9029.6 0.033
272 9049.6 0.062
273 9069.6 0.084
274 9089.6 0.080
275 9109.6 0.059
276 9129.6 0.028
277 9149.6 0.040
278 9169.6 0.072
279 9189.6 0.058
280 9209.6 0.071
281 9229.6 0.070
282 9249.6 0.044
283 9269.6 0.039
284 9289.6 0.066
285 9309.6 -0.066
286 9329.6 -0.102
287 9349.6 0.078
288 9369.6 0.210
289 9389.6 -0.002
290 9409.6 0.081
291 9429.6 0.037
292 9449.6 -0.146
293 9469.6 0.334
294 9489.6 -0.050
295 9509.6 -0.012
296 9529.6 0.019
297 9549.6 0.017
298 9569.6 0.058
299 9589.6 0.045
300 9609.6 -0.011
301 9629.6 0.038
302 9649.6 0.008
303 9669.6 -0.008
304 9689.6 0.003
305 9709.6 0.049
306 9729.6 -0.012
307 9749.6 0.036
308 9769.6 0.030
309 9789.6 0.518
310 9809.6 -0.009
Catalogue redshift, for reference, 0.122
